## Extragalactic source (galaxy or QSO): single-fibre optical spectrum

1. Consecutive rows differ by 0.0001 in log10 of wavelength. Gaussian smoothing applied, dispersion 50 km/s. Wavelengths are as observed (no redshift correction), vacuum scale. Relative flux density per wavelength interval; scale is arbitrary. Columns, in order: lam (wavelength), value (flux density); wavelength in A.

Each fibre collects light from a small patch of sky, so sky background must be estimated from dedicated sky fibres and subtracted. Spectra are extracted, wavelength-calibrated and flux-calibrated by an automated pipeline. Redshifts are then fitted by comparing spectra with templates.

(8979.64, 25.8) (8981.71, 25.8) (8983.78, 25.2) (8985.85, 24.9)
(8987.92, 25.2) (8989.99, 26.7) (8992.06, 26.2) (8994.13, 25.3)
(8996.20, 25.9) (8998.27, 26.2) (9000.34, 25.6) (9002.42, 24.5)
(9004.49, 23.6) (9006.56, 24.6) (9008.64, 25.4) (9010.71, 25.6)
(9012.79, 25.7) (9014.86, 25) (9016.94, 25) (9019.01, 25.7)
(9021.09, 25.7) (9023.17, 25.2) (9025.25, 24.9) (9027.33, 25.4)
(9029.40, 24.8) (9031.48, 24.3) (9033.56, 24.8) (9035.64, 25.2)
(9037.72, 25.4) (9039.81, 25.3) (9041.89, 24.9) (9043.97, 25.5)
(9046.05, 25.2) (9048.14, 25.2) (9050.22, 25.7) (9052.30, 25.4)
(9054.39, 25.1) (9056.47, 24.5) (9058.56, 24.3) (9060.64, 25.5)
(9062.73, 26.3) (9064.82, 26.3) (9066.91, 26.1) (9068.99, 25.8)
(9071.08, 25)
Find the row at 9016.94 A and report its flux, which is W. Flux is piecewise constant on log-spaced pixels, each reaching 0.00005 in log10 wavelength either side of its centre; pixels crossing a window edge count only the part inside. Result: 25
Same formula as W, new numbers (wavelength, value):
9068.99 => 25.8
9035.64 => 25.2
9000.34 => 25.6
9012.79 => 25.7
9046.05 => 25.2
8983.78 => 25.2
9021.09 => 25.7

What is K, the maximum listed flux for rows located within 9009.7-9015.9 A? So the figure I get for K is 25.7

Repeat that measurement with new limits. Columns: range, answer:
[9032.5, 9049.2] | 25.5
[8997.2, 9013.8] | 26.2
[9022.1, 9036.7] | 25.4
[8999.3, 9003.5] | 25.6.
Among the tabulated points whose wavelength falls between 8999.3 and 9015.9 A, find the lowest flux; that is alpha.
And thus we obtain 23.6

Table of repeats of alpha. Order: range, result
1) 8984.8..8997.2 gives 24.9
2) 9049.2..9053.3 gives 25.4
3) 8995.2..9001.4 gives 25.6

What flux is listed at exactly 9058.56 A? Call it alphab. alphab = 24.3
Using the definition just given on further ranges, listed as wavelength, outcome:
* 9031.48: 24.3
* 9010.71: 25.6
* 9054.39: 25.1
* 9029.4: 24.8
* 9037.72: 25.4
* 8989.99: 26.7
